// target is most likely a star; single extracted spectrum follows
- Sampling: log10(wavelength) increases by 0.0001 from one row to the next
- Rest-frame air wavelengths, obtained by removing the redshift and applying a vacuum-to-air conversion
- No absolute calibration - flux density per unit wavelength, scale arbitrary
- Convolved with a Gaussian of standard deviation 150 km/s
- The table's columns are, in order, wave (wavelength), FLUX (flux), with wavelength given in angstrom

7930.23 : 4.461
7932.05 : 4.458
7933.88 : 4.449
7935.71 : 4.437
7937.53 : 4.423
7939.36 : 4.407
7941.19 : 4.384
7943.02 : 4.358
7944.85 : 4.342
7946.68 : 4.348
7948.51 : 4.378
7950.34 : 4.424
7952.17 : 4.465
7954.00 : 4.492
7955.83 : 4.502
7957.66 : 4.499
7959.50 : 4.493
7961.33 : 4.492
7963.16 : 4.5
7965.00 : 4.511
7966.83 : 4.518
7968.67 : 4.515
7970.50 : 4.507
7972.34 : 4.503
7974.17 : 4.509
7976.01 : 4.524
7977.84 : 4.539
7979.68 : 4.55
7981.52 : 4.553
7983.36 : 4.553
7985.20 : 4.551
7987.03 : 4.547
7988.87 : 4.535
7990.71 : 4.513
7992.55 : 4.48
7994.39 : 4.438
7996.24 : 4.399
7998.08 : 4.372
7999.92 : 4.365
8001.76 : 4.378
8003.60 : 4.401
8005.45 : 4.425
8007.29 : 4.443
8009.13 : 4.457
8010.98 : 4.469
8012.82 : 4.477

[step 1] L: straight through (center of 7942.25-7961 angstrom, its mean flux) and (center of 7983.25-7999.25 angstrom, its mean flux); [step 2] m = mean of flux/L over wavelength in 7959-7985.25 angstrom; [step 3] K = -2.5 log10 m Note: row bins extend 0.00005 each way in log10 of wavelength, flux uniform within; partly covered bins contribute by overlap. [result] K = -0.015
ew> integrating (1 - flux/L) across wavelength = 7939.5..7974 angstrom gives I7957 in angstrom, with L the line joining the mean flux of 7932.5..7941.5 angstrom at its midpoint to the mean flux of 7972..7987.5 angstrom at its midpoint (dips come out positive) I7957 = 0.2 angstrom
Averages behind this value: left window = 4.42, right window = 4.54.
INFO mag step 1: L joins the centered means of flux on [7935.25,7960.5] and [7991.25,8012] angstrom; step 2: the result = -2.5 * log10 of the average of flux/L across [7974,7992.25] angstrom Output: -0.03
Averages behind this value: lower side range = 4.43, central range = 4.54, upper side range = 4.42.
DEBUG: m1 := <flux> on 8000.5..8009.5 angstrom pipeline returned 4.42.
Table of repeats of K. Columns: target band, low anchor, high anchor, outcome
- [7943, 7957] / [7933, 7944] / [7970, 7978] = 0.01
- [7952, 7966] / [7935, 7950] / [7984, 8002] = -0.02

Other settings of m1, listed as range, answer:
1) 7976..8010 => 4.47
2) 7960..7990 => 4.53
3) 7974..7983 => 4.54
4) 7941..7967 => 4.45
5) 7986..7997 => 4.49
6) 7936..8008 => 4.47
